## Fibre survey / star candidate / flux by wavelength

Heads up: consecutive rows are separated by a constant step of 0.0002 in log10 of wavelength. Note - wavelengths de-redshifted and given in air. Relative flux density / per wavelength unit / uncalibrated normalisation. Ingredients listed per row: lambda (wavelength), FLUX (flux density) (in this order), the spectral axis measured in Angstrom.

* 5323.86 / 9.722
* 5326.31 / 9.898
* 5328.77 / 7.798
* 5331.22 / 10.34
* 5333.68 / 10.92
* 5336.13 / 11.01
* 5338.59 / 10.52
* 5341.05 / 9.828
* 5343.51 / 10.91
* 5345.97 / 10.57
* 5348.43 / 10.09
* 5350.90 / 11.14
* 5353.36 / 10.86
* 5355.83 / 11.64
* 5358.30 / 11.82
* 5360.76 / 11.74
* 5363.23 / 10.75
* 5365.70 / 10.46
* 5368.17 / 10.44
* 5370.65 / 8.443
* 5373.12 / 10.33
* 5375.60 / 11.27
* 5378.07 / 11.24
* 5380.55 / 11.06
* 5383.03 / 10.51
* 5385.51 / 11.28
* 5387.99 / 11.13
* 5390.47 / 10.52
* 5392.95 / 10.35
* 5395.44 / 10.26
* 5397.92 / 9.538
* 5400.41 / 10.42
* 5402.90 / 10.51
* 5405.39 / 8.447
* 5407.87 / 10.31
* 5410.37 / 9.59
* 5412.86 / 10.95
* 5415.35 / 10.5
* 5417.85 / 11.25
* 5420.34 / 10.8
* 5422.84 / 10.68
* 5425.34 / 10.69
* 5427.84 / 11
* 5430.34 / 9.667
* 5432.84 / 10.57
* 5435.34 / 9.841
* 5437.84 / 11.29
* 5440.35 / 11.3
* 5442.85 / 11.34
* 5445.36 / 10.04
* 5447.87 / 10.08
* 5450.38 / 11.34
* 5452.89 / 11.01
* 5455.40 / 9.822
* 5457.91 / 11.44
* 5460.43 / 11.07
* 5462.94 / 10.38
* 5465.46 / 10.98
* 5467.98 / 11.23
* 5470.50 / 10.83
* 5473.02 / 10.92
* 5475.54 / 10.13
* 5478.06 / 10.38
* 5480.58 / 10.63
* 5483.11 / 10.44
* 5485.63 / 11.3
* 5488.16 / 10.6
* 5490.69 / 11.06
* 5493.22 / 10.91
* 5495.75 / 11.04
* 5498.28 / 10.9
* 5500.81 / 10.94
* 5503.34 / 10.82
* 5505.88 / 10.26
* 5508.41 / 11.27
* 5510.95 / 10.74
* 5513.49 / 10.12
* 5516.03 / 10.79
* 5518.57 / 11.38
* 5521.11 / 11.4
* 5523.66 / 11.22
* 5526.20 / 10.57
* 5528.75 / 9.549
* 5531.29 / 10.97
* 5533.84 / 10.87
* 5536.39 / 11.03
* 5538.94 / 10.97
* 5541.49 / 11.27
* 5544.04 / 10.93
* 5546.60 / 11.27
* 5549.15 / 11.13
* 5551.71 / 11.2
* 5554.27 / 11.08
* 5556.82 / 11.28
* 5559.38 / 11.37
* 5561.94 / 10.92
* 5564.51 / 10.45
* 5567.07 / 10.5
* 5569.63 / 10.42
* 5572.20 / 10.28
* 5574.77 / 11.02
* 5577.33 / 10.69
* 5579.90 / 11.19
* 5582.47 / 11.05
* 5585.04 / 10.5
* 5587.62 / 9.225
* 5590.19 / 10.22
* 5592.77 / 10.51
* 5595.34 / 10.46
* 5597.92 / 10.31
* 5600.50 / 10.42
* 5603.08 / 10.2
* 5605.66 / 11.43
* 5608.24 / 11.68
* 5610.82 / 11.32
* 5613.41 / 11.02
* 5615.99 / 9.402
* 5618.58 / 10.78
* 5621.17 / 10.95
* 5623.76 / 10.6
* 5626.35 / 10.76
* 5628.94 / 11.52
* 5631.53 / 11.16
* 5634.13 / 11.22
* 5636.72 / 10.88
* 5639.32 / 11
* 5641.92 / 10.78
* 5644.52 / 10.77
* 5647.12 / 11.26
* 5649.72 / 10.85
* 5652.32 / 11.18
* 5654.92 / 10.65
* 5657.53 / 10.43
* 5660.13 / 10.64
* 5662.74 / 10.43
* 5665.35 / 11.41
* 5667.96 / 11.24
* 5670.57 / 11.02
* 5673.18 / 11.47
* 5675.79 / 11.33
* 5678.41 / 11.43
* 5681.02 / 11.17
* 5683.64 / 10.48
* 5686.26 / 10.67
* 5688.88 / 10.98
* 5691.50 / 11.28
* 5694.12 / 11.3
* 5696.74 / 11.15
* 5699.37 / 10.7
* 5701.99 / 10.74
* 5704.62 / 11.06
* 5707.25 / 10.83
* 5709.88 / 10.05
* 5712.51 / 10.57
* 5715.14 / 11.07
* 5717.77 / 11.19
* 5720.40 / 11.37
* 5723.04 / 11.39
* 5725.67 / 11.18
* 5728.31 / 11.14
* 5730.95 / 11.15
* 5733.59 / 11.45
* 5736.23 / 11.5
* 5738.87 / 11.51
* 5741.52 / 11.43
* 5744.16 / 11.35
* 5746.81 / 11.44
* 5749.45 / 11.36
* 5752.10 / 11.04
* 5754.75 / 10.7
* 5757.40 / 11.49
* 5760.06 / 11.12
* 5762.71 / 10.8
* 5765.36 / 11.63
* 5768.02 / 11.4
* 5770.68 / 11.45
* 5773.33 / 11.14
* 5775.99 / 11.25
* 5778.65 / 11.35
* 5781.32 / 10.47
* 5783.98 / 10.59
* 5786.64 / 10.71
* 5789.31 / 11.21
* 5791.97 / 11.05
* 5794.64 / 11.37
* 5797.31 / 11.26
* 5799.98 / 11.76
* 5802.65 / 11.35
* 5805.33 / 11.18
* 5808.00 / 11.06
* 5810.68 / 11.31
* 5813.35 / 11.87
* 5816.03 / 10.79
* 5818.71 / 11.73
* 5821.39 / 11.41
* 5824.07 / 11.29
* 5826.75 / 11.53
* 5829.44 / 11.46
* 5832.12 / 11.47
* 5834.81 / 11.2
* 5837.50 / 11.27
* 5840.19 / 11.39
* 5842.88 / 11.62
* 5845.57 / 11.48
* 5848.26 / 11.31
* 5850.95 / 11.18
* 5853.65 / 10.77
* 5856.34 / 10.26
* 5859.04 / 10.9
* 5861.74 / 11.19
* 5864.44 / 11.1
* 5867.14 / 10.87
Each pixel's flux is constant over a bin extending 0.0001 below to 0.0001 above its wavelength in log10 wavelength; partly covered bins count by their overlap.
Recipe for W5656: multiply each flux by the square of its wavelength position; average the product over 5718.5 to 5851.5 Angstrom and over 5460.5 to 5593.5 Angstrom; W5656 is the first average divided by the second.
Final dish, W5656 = 1.1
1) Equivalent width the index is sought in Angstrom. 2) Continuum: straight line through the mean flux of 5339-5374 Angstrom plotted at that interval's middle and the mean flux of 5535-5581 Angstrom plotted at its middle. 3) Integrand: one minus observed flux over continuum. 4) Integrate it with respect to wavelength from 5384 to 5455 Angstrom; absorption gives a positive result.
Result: 1.46 Angstrom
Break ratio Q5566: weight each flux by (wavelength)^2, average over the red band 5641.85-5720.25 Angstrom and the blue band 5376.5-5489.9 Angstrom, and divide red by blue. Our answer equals 1.1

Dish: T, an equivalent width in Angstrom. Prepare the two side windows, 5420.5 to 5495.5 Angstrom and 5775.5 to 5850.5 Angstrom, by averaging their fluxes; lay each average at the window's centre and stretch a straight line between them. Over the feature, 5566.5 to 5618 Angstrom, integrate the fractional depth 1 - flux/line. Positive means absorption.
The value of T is 1.6 Angstrom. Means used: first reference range 10.7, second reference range 11.3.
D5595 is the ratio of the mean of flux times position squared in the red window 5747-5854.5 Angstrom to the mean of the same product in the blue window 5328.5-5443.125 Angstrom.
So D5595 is 1.2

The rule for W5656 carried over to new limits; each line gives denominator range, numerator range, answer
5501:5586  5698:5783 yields 1.10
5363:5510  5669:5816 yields 1.17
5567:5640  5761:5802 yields 1.11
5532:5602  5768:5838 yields 1.14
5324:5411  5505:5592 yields 1.10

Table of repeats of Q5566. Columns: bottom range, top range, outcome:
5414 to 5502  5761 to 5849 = 1.19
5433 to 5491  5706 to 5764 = 1.14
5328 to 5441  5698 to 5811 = 1.21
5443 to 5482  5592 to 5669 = 1.08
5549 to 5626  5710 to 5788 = 1.10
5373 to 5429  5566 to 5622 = 1.08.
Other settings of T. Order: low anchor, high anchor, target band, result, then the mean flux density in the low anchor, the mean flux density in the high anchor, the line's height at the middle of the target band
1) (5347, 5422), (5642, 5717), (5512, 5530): 0.0 Angstrom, 10.6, 10.9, 10.7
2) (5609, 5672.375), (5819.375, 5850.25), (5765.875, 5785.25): 0.2 Angstrom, 10.9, 11.4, 11.3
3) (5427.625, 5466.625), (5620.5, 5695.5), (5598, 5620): 0.3 Angstrom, 10.7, 11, 10.9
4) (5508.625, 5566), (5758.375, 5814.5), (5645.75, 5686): 0.3 Angstrom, 10.9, 11.2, 11.1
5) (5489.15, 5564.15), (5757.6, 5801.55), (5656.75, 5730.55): 0.6 Angstrom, 10.9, 11.2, 11.1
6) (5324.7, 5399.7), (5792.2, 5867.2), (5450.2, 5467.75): -0.3 Angstrom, 10.6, 11.3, 10.7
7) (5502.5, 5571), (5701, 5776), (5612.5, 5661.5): 0.8 Angstrom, 10.9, 11.2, 11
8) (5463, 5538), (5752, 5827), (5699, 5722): 0.5 Angstrom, 10.8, 11.2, 11.1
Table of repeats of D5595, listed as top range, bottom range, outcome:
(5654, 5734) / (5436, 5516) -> 1.10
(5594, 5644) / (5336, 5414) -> 1.12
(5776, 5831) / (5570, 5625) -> 1.14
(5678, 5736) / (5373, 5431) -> 1.17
